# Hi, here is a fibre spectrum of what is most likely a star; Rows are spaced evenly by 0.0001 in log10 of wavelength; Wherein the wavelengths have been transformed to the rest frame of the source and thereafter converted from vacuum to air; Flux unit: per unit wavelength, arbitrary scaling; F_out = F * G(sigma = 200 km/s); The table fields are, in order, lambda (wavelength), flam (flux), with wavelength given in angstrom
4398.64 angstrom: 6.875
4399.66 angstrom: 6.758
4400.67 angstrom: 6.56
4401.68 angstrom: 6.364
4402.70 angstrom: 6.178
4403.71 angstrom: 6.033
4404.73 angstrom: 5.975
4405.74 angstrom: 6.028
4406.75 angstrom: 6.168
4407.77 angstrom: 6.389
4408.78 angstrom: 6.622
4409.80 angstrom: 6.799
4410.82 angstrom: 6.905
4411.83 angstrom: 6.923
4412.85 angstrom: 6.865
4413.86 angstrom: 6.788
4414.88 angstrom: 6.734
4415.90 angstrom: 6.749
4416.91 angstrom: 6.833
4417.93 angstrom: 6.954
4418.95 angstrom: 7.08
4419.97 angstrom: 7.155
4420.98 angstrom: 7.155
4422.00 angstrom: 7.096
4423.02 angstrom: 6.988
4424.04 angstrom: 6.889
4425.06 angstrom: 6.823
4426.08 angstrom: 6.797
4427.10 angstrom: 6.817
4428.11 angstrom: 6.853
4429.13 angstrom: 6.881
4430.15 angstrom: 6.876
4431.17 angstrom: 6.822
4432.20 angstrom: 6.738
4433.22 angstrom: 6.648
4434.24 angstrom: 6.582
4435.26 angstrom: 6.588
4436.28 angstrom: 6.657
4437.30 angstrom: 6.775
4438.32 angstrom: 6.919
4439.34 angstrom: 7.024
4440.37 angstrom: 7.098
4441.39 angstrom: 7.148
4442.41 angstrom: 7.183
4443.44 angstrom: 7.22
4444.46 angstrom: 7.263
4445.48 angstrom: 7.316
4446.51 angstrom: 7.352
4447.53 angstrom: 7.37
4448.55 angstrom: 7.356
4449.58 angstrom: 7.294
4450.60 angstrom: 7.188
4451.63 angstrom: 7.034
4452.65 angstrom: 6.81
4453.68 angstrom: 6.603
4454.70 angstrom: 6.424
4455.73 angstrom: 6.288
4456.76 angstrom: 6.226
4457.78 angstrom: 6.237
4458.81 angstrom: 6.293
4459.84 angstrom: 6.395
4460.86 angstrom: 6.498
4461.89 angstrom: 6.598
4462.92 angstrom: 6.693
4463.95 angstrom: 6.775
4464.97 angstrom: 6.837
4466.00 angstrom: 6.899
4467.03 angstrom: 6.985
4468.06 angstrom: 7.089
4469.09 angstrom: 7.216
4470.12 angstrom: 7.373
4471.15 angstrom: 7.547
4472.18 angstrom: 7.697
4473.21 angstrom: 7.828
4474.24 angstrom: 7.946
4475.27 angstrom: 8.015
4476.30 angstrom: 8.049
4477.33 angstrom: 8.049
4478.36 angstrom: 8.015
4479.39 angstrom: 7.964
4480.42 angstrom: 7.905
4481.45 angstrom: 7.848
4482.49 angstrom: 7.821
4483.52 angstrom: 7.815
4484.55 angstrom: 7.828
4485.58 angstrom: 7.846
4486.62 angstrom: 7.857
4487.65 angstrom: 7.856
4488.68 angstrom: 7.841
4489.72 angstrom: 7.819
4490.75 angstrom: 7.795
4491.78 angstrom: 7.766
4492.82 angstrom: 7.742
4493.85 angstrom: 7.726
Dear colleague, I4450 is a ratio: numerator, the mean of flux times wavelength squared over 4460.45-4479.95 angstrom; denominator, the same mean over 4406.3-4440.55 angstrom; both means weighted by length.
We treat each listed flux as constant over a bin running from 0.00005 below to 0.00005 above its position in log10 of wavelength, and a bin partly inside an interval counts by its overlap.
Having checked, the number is 1.1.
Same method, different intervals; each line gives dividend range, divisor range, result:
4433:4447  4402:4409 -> 1.15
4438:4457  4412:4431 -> 1.03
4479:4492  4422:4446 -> 1.16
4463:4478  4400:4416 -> 1.18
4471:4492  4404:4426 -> 1.20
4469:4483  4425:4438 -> 1.18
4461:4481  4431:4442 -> 1.11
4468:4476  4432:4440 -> 1.15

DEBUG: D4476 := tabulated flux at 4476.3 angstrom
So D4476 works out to 8.049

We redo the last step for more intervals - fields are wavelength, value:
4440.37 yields 7.098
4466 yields 6.899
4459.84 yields 6.395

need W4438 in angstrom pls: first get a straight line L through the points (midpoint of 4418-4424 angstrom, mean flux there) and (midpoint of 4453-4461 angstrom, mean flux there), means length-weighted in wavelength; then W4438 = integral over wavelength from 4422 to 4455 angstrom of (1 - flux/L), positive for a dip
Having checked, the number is -1.14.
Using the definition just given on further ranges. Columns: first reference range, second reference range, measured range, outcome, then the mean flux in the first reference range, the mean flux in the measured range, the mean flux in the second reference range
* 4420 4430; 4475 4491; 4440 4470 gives 2.2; 6.94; 6.89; 7.9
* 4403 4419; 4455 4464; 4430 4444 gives -0.8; 6.6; 6.88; 6.42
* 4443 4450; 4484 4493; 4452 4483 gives 1.7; 7.31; 7.16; 7.82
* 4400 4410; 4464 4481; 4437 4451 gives -0.3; 6.31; 7.19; 7.57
